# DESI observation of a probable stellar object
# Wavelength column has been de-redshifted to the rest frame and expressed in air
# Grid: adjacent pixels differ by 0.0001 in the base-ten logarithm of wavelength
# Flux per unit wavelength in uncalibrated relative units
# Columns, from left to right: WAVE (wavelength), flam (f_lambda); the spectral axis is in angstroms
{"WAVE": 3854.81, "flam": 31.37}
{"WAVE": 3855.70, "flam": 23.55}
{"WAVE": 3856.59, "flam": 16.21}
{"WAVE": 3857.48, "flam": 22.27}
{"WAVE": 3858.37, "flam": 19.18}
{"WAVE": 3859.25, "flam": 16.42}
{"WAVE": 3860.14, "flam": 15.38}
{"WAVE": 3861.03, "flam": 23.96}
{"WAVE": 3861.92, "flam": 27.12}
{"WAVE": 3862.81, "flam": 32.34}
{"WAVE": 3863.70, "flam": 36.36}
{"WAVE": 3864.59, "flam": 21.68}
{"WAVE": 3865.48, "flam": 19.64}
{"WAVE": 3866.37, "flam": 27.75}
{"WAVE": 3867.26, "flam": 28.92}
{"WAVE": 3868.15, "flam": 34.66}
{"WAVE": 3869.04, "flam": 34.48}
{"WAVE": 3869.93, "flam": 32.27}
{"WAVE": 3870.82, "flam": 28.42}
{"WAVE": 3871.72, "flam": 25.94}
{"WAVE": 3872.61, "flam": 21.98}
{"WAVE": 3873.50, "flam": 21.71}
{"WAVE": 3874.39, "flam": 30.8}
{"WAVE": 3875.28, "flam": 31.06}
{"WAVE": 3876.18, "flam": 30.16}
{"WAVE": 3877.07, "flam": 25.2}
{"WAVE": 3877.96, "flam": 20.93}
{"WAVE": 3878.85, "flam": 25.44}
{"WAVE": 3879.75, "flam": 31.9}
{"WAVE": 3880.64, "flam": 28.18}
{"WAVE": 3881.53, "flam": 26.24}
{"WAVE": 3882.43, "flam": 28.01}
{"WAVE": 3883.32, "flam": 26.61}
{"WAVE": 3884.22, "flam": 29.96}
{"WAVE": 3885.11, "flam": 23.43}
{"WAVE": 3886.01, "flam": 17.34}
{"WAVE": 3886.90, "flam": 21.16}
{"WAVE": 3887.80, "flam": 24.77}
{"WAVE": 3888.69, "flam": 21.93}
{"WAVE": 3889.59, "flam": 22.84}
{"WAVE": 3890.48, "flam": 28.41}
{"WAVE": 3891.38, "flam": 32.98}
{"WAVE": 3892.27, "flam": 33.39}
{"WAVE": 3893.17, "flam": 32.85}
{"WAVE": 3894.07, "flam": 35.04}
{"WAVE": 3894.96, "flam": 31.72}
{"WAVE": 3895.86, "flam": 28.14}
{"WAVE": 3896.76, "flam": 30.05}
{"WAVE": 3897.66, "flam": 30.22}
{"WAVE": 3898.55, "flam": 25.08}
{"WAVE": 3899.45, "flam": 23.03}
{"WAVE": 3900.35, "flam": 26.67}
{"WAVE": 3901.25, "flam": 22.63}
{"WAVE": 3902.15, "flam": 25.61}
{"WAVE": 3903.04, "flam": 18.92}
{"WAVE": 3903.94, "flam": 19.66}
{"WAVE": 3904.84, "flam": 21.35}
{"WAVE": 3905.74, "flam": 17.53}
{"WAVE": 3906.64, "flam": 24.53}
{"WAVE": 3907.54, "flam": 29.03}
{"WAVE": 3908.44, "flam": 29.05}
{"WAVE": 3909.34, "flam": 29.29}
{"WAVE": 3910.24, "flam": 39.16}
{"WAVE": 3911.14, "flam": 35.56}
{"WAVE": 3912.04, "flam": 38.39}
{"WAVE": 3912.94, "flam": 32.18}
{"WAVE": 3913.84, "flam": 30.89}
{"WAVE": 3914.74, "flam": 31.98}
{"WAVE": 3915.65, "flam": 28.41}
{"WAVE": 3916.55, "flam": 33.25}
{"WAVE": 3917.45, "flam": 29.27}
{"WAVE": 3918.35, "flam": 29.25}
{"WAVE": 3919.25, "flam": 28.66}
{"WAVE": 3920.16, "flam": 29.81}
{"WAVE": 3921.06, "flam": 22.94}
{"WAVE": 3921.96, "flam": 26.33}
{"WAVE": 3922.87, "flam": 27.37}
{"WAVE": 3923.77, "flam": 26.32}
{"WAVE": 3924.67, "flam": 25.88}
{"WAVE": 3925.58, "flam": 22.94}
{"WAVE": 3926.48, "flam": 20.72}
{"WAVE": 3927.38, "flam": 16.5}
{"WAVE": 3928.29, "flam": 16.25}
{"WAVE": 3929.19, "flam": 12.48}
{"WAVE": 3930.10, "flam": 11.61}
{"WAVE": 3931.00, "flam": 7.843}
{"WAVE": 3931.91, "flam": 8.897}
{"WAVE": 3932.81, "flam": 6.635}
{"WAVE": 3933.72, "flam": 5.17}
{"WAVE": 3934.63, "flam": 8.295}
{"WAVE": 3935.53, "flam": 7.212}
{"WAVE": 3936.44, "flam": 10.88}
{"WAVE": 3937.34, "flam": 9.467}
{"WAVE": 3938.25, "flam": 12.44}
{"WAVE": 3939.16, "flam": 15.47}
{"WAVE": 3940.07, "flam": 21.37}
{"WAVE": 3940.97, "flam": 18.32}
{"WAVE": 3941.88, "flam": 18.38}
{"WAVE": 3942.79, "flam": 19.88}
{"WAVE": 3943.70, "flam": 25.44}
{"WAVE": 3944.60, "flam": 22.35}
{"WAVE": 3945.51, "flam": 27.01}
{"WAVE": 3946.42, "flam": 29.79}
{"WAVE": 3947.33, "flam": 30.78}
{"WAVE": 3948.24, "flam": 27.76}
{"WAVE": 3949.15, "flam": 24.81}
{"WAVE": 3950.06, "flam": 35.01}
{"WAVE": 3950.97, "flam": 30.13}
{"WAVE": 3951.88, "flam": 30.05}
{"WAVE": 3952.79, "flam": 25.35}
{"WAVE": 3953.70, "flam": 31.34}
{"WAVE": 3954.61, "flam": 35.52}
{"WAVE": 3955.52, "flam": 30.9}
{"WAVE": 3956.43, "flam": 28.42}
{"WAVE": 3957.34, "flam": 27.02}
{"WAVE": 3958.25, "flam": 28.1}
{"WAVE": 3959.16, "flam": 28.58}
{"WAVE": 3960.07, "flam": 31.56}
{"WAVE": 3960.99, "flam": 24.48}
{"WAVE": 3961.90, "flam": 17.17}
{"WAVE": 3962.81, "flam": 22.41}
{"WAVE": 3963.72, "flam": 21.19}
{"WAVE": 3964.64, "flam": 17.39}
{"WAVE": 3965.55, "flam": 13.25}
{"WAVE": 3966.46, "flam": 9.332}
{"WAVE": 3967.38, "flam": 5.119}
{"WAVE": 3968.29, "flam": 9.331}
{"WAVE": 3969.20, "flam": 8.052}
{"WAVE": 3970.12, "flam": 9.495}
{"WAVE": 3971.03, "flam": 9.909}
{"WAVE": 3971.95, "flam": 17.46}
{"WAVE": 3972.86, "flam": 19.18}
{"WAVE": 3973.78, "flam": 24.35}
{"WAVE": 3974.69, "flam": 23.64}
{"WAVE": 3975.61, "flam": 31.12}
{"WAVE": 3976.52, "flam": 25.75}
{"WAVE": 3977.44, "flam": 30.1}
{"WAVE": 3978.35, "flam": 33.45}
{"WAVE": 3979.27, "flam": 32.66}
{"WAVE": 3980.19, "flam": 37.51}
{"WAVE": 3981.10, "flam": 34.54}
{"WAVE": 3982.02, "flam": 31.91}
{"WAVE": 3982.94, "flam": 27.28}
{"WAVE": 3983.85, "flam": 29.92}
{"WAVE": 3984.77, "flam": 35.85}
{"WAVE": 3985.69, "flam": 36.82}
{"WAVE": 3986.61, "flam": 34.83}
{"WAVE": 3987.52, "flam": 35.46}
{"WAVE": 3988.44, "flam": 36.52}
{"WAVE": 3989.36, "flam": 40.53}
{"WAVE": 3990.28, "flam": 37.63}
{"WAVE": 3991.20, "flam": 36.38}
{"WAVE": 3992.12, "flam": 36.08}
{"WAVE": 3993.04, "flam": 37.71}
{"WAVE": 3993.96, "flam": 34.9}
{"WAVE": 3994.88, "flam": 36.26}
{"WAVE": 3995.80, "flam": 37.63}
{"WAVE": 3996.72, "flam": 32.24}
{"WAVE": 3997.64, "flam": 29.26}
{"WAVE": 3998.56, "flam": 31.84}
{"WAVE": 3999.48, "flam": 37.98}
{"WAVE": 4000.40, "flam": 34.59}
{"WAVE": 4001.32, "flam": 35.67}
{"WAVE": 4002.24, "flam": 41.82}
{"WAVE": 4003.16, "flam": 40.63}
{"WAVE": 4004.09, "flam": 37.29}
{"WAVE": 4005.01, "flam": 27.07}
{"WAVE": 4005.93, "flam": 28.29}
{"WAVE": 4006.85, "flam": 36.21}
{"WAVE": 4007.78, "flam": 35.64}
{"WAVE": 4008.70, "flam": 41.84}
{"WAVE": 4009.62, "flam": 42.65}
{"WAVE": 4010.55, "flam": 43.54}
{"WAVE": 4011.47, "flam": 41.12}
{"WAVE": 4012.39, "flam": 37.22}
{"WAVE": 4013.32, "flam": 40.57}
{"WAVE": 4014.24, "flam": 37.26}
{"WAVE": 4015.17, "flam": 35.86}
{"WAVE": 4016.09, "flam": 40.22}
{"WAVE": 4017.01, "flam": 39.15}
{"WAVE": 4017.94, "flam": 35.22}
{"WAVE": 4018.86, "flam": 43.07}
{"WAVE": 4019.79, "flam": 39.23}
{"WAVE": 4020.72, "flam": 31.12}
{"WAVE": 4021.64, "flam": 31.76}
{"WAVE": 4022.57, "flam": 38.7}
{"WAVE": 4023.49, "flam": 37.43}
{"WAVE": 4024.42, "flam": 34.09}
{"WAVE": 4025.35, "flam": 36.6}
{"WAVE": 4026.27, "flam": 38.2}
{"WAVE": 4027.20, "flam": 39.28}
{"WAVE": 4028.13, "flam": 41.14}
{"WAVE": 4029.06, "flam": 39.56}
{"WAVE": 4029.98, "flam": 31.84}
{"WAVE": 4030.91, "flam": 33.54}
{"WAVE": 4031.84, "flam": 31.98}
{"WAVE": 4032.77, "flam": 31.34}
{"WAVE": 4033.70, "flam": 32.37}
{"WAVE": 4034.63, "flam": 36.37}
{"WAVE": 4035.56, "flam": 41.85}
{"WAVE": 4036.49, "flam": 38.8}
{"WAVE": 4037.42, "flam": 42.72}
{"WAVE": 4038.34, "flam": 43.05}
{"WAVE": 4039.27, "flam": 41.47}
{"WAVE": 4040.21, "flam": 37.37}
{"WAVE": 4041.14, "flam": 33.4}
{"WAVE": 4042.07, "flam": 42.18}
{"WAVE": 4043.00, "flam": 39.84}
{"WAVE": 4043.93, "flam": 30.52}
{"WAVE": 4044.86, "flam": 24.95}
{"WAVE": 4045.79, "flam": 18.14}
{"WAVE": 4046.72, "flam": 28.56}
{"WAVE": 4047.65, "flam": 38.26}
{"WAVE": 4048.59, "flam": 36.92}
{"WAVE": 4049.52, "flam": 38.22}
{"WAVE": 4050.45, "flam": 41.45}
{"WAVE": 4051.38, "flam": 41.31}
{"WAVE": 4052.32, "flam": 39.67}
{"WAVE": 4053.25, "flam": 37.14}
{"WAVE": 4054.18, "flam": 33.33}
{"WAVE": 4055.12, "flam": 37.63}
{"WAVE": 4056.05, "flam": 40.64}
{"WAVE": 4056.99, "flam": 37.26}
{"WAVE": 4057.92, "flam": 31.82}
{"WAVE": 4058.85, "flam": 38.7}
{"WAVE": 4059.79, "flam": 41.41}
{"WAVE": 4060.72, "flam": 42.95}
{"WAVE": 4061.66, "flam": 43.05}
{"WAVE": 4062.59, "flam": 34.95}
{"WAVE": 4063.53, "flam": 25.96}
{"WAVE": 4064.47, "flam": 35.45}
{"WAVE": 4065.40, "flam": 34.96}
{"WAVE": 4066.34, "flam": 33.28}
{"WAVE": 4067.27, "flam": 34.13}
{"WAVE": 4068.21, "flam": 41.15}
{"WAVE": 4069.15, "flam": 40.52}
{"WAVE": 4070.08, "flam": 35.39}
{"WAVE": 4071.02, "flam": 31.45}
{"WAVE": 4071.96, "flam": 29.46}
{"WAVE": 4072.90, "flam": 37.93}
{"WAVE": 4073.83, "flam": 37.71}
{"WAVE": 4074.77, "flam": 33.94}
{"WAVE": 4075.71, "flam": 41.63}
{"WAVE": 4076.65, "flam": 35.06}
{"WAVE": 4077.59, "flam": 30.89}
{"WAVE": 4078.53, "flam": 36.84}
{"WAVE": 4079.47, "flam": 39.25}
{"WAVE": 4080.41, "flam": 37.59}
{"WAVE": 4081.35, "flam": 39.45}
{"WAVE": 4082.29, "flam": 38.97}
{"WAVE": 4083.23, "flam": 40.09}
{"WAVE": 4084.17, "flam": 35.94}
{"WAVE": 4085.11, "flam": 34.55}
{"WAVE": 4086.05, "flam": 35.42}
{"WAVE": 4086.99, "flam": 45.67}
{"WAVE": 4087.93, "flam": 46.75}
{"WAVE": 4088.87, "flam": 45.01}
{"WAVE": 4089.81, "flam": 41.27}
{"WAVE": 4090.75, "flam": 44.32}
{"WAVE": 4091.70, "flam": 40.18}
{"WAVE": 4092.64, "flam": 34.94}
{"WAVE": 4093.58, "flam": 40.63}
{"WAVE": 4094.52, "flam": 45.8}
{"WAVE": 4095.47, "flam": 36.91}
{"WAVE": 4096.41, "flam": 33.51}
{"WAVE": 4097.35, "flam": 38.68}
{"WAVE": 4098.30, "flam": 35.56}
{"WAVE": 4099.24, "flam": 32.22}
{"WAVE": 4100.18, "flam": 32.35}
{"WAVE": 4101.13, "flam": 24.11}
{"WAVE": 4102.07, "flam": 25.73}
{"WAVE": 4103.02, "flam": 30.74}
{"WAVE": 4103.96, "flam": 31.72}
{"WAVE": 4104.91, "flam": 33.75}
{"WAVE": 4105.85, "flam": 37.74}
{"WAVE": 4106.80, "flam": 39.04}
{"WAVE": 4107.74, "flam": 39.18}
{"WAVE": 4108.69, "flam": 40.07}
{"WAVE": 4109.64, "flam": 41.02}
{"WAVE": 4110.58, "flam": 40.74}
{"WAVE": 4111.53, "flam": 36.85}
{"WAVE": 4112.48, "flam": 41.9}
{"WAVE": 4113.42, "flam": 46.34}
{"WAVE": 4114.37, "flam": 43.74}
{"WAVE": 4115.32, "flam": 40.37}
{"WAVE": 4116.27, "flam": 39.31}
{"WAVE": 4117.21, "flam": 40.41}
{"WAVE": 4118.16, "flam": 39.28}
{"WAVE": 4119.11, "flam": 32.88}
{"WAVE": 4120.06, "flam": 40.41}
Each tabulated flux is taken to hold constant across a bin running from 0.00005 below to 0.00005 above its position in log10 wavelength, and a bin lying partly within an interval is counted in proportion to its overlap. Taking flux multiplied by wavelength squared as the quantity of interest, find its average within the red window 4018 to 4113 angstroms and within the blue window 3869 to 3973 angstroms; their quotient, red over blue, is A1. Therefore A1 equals 1.7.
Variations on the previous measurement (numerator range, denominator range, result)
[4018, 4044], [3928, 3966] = 1.85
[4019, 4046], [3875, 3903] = 1.44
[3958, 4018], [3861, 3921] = 1.15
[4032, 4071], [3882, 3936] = 1.60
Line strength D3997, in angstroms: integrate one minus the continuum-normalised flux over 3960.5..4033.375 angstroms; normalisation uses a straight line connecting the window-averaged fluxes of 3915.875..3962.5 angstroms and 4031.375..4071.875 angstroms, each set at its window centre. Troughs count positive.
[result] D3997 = -4.6 angstroms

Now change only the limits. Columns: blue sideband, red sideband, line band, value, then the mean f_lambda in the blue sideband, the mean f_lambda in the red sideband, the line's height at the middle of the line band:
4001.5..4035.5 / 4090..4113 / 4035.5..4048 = 0.44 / 37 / 36.7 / 36.9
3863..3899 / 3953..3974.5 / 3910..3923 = -3.26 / 27.7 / 20.5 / 24.6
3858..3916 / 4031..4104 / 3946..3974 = 7.45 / 27.2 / 36.6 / 31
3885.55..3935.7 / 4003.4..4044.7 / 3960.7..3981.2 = 7.13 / 24.4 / 37.2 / 31.2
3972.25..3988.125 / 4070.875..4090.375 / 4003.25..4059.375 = -3.79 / 30.8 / 38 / 34.5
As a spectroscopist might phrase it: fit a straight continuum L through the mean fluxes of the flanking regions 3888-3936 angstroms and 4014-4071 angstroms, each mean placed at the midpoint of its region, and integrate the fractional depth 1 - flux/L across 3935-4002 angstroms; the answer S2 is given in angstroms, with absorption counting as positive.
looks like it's 7.9 angstroms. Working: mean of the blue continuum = 24.5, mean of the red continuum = 36.6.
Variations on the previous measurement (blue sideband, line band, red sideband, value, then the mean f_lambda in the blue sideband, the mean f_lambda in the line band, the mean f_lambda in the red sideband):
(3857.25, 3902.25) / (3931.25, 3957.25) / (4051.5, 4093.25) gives 7.86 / 26.7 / 21.3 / 37.6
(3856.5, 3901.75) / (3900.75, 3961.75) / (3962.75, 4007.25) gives 8.61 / 26.6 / 23.8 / 28.9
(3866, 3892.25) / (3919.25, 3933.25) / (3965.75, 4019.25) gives 4.76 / 27.1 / 19.2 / 31.9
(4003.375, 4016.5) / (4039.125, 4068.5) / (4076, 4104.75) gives 0.94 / 37.5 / 36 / 37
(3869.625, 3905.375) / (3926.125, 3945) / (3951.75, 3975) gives 7.32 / 26.5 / 14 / 21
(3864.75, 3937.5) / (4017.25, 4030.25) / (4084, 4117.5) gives -1.58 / 24.9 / 37.1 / 38.1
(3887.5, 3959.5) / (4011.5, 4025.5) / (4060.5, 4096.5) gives -1.99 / 24.6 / 37.3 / 37.8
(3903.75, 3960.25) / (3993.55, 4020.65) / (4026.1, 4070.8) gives -4.16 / 23.9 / 37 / 36.5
